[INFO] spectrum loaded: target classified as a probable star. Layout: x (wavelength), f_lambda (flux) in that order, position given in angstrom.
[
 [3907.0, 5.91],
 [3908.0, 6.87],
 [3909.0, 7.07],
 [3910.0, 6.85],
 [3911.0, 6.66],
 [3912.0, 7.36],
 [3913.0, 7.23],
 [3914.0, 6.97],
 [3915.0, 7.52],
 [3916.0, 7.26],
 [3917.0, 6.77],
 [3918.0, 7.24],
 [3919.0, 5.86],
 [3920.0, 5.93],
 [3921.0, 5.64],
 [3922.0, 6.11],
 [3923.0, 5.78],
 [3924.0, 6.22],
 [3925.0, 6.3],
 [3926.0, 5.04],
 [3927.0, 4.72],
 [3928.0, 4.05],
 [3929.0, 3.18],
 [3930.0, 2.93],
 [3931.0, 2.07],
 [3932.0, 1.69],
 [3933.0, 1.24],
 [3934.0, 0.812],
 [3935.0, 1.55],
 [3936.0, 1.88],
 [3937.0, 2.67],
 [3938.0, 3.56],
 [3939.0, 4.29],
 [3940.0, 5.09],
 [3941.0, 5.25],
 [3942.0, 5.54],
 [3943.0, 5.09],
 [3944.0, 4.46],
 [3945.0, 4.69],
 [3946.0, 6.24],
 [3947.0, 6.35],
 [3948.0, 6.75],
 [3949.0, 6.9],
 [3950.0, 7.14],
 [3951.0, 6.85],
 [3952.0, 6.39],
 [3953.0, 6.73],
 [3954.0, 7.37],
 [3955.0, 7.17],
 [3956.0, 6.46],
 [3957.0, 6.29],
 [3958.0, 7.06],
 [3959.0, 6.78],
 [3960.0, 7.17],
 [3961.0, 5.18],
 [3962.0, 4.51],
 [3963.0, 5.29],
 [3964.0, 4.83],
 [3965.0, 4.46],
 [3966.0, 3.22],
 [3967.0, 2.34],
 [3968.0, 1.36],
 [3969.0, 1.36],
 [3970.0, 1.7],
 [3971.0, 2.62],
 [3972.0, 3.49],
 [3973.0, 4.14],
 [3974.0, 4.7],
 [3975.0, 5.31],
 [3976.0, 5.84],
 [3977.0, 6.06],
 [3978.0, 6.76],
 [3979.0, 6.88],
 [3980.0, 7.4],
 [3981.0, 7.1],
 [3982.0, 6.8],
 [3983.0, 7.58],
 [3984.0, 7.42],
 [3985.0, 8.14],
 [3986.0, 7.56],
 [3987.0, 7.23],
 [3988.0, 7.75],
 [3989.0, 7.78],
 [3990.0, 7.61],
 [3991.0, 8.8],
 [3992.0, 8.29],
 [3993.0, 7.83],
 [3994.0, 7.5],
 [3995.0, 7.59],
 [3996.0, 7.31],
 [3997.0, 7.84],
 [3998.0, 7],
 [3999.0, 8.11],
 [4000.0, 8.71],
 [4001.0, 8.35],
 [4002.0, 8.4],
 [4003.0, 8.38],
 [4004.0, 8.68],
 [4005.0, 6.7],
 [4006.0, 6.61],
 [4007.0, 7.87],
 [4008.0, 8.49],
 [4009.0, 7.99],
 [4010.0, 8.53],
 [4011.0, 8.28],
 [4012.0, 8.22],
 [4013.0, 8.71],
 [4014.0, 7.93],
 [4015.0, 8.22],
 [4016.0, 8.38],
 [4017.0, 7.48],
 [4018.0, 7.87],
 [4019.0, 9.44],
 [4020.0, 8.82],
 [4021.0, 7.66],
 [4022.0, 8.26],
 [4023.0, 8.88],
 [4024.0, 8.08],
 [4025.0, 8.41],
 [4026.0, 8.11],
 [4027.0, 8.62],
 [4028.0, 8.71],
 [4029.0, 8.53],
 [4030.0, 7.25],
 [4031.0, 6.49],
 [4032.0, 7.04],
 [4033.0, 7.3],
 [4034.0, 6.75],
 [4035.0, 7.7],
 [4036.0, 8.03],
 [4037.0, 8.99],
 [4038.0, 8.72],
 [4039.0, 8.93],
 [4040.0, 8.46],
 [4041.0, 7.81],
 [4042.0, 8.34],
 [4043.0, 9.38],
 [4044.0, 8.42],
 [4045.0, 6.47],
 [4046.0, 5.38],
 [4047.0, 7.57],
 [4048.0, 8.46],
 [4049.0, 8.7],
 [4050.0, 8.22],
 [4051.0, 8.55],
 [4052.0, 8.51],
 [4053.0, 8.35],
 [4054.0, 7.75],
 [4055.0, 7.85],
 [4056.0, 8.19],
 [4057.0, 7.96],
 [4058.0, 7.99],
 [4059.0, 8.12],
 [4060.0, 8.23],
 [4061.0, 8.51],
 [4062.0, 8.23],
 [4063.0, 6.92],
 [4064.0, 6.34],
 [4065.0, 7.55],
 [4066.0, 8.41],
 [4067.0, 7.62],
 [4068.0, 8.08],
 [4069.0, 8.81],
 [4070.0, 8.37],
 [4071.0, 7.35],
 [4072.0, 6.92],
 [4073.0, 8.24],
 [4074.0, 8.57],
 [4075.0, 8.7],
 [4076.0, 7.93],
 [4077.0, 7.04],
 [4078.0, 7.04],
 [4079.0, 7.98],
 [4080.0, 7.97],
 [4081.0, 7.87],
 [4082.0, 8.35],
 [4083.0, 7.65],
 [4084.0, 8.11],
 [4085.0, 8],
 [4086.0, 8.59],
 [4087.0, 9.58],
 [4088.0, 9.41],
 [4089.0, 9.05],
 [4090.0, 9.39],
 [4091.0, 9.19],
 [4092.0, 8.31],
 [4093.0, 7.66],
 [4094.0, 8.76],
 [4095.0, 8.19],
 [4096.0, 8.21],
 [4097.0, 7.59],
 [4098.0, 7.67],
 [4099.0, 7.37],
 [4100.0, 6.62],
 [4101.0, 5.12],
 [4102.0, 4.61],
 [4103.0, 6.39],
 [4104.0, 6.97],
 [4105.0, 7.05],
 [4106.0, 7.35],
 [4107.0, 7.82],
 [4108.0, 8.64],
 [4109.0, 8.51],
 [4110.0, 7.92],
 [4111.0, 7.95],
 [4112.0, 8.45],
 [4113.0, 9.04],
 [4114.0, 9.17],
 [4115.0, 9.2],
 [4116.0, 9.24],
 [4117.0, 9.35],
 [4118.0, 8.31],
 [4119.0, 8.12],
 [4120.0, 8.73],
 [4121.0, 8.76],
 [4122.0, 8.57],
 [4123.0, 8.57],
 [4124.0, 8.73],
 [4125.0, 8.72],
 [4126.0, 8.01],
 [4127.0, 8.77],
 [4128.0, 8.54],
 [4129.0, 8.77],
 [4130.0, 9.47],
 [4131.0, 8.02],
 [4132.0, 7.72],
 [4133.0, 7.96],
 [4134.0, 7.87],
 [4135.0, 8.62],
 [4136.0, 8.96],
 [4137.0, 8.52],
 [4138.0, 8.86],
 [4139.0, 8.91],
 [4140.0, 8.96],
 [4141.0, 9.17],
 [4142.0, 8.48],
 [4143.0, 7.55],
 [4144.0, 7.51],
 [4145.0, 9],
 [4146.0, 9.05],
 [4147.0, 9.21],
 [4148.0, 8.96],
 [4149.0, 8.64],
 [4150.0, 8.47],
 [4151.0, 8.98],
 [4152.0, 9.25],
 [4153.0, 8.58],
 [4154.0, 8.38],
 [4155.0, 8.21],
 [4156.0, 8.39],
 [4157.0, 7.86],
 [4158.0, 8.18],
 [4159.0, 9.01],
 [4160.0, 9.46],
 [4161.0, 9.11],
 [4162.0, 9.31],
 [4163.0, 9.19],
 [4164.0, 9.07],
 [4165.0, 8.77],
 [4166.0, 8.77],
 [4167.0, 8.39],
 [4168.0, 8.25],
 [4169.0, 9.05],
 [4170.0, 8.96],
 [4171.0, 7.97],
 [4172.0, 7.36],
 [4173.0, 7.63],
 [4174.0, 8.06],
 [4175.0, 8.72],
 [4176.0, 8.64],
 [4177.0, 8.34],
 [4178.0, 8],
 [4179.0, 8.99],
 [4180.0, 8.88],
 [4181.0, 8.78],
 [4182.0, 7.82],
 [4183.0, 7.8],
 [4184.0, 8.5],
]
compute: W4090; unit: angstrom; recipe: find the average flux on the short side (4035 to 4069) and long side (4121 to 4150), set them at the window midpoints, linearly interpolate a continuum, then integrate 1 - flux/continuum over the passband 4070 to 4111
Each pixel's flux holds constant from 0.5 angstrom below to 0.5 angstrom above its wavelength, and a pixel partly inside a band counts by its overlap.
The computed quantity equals 2.1 angstrom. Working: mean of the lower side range 8.04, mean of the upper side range 8.58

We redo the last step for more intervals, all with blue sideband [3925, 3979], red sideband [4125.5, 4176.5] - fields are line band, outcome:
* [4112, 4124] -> -1.33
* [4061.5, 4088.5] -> -3.45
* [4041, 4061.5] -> -4.44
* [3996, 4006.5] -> -4.16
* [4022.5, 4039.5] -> -4.99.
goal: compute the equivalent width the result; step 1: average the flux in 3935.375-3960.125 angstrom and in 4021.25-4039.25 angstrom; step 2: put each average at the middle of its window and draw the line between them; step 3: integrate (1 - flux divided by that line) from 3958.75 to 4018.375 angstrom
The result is 2.3 angstrom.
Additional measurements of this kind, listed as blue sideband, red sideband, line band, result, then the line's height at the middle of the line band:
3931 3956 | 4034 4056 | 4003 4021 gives -2.8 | 7.02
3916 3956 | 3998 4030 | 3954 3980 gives 5.4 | 6.28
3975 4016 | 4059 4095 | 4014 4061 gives -1.0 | 7.92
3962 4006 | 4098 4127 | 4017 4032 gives -2.9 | 6.84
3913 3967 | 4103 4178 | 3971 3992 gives -2.7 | 5.89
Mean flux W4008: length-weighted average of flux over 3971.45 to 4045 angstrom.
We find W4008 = 7.7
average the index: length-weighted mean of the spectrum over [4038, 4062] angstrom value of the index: 8.11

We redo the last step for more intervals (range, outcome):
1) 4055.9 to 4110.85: 7.87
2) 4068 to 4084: 7.93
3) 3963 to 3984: 4.78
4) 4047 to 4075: 8.03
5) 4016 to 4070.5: 8.03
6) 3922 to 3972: 4.63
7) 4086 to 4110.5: 7.82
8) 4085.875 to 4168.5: 8.41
